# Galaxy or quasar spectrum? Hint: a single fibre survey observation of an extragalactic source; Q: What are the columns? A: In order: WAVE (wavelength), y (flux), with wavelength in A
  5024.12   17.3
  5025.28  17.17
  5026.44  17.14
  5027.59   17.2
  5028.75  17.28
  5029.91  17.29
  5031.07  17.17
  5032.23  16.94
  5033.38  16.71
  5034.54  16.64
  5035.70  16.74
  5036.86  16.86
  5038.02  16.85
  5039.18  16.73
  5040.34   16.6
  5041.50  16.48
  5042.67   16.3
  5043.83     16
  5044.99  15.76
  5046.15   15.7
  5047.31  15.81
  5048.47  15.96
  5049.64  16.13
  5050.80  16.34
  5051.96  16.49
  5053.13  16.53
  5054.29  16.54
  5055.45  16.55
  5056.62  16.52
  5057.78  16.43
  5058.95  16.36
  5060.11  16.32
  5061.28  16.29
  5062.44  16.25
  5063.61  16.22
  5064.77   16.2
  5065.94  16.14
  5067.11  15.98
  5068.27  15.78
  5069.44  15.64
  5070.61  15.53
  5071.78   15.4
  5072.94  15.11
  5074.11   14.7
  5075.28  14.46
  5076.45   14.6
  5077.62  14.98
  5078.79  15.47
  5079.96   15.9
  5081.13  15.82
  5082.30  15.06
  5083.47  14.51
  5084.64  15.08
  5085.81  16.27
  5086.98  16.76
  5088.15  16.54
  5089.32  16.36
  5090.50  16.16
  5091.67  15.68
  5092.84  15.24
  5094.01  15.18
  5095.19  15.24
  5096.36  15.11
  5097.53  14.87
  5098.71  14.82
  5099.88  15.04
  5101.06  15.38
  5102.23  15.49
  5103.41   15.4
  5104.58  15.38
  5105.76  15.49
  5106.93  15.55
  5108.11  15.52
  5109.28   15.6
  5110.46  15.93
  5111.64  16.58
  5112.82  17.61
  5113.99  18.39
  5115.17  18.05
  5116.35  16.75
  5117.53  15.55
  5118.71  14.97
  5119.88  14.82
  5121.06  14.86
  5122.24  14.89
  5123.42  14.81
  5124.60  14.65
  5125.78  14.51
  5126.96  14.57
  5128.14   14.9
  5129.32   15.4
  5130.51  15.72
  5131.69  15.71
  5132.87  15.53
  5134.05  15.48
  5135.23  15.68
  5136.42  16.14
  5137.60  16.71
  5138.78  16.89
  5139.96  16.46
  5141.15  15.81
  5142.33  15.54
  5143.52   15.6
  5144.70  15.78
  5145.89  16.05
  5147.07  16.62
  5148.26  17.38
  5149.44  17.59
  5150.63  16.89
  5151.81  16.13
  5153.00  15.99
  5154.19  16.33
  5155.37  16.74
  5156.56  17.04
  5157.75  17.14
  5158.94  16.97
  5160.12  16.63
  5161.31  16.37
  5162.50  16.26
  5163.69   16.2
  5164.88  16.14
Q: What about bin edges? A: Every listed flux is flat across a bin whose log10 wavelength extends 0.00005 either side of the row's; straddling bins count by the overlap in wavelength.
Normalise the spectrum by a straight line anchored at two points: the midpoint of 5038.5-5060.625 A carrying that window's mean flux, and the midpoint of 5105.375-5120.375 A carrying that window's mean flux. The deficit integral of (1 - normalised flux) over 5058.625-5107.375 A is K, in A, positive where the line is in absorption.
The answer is 2.1 A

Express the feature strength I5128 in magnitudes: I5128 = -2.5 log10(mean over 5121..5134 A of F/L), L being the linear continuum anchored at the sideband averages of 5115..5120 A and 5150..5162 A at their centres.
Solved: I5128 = 0.075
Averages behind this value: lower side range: 16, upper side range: 16.6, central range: 15.1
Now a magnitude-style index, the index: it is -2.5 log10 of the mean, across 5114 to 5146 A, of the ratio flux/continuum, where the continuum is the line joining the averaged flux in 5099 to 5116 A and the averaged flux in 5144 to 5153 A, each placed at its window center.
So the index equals 0.05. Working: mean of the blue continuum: 16.1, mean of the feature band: 15.7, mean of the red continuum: 16.6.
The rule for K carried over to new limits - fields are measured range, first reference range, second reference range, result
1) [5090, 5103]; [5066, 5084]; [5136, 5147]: 0.23 A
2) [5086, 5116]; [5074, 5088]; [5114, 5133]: -0.99 A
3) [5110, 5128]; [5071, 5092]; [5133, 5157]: 0.23 A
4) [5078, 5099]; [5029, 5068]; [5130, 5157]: 1.01 A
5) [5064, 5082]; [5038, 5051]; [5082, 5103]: 0.37 A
